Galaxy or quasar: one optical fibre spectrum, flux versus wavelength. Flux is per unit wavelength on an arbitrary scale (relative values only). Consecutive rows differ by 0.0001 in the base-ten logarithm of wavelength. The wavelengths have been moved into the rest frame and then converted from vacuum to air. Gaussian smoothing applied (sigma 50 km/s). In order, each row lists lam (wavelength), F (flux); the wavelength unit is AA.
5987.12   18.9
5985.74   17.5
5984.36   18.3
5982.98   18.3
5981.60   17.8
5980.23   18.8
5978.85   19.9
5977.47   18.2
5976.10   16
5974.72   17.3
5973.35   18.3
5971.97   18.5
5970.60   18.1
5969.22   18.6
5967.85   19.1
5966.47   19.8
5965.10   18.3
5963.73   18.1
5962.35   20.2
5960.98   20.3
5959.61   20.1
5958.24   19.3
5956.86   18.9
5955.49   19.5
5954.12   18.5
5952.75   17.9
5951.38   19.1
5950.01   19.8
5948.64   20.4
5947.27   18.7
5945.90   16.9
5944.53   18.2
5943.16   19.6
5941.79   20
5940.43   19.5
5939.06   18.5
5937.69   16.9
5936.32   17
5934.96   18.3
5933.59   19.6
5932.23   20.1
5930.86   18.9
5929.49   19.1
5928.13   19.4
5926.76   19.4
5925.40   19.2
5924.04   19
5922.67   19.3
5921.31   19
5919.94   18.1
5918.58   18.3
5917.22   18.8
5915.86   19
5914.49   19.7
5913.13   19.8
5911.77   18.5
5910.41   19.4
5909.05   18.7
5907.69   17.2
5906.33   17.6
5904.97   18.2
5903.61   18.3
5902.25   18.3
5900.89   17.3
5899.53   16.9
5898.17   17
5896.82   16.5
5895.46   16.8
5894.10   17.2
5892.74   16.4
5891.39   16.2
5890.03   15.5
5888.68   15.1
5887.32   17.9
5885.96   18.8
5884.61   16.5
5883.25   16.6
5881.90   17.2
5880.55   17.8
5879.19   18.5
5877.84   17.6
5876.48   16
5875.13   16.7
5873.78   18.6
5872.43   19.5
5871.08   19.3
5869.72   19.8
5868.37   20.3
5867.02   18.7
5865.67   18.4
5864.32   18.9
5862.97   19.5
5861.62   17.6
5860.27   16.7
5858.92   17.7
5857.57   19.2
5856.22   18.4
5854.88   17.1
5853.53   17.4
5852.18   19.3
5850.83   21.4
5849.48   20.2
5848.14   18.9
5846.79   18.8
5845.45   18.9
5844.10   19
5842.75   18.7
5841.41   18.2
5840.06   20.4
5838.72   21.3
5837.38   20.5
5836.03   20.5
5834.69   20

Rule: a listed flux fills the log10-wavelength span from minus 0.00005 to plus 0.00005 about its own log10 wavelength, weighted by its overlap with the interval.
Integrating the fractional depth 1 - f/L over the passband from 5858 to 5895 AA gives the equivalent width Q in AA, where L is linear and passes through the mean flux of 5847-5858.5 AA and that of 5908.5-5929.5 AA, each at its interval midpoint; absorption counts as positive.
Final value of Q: 2.42 AA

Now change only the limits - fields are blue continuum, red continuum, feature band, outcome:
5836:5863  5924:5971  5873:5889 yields 1.4 AA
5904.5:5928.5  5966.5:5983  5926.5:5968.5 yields -1.1 AA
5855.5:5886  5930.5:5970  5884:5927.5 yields 1.4 AA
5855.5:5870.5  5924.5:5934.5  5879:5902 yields 2.4 AA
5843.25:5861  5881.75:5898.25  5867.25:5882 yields -0.7 AA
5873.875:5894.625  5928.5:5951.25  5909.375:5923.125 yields -0.7 AA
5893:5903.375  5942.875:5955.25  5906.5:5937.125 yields -1.6 AA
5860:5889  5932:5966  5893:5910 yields 0.8 AA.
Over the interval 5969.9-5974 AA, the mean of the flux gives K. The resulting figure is 18.3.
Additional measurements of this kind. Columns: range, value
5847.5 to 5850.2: 19.6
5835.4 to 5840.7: 20.7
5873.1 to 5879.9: 17.5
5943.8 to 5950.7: 18.8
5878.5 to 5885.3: 17.3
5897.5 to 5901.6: 17.1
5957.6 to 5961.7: 19.9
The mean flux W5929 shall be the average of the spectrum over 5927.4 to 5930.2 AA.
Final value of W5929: 19.2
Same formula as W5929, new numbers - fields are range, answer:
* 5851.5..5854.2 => 18.3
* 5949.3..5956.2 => 19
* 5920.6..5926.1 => 19.1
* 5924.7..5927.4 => 19.4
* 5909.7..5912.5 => 19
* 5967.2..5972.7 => 18.6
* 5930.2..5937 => 18.8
